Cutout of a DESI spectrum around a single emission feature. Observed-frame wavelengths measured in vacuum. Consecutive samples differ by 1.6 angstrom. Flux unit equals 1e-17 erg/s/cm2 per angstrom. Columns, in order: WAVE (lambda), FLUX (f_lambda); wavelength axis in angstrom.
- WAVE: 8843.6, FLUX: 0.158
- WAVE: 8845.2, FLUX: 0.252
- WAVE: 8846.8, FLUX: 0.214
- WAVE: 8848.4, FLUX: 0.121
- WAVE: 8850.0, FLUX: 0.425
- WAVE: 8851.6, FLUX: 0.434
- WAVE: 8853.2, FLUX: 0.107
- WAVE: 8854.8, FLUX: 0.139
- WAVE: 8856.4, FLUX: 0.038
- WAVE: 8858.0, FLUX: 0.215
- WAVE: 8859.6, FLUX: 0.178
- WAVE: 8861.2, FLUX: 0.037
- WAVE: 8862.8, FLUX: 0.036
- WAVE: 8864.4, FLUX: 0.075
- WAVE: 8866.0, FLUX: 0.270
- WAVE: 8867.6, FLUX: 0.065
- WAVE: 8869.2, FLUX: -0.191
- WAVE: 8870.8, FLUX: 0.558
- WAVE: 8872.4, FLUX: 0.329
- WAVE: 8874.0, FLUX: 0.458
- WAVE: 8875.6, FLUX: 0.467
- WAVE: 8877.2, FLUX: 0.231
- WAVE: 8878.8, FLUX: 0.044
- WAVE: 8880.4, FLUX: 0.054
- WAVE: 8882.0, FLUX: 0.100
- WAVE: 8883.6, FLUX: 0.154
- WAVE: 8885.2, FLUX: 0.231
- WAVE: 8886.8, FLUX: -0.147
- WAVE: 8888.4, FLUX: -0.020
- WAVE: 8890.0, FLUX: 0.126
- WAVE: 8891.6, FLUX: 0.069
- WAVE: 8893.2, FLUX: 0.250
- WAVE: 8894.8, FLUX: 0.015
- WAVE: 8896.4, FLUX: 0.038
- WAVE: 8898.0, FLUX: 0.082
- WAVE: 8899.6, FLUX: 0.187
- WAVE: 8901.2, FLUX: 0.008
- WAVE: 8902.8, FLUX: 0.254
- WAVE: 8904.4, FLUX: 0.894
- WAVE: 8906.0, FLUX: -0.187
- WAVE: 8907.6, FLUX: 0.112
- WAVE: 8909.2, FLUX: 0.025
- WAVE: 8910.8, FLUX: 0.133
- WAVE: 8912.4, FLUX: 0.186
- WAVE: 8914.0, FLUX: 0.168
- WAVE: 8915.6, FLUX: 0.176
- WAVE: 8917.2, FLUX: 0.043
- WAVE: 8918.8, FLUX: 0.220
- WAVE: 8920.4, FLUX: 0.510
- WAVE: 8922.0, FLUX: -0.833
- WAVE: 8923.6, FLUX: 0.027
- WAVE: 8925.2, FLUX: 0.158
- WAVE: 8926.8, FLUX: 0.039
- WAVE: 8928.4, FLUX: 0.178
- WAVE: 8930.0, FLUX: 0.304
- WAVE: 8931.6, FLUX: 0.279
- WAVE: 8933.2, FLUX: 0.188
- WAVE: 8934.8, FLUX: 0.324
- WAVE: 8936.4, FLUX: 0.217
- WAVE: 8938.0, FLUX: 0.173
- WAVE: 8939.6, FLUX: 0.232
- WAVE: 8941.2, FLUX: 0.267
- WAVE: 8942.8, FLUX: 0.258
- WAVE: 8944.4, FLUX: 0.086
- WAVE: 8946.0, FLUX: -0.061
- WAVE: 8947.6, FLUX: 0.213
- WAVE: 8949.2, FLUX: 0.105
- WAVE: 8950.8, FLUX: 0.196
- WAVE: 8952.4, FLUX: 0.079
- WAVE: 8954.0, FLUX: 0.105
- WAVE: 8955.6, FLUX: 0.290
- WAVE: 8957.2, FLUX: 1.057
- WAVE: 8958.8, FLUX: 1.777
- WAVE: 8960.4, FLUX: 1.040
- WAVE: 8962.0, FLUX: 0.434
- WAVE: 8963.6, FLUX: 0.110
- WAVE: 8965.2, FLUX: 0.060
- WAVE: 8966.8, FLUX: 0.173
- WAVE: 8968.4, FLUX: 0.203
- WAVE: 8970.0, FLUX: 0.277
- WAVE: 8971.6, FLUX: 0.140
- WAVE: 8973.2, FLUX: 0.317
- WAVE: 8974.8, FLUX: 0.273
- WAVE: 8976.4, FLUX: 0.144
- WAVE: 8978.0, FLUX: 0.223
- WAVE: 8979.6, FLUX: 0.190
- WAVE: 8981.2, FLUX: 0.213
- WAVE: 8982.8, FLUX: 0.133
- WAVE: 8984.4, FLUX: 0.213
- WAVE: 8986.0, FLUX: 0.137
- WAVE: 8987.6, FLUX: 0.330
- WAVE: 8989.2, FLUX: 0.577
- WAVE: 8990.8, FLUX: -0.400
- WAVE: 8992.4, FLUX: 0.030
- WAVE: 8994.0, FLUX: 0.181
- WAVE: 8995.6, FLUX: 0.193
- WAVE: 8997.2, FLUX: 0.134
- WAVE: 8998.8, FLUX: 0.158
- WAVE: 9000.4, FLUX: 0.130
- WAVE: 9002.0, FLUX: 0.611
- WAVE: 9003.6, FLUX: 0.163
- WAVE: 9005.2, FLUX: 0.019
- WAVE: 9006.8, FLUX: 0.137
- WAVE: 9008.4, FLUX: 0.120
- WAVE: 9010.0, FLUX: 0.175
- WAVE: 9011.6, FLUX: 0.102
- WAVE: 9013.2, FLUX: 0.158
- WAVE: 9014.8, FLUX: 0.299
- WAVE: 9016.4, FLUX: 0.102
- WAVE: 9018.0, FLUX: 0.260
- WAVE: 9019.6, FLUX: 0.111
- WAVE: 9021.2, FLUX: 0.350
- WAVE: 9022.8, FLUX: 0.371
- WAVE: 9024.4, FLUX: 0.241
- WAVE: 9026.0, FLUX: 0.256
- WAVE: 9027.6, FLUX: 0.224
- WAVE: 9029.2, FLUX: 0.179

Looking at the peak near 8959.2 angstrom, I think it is [O III] 5007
